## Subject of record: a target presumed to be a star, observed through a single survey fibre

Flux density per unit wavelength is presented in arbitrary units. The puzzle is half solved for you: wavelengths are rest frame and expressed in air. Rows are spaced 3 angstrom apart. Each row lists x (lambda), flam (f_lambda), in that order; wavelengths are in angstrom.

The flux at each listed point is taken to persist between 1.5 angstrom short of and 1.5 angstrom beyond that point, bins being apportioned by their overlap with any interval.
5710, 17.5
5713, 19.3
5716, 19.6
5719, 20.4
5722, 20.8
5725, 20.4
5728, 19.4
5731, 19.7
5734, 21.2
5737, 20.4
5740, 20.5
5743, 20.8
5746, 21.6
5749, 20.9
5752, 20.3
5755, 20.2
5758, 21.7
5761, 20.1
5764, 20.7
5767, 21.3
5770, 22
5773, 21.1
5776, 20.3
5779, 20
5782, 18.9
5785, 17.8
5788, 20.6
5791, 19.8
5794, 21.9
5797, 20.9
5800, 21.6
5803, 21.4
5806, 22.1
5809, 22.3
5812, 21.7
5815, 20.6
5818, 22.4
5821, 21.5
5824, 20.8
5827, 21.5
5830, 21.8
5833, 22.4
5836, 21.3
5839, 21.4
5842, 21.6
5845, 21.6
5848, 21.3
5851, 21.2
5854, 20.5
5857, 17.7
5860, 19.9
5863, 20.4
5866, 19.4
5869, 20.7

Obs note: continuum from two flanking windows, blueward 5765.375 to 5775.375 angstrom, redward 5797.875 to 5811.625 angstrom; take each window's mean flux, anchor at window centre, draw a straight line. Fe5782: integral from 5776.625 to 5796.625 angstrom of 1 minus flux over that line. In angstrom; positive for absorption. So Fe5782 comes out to 1.53 angstrom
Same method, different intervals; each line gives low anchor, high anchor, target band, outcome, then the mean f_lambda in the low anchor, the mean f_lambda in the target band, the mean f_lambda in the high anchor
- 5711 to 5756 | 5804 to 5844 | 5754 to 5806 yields 0.9 angstrom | 20.3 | 20.7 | 21.6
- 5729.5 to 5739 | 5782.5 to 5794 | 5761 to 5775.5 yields -0.8 angstrom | 20.4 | 21.1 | 19.7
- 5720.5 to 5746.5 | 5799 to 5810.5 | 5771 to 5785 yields 0.9 angstrom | 20.5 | 19.9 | 21.9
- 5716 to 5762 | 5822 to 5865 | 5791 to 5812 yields -0.8 angstrom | 20.5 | 21.6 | 20.9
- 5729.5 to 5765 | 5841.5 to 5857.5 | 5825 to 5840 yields -0.7 angstrom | 20.7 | 21.7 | 20.8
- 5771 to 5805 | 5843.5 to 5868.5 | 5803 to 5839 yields -2.3 angstrom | 20.4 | 21.7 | 20.3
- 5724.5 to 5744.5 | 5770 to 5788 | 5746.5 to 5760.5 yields -0.4 angstrom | 20.3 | 20.8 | 19.9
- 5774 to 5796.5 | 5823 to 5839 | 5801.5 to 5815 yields -0.6 angstrom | 20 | 21.7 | 21.6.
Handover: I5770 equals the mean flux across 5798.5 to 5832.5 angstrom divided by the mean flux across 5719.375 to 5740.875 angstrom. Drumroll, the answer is 1.06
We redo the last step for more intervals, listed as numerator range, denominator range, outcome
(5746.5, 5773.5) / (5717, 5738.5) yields 1.03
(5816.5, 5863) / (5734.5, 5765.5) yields 1.02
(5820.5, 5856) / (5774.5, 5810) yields 1.04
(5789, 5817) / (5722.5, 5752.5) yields 1.04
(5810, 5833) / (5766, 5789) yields 1.07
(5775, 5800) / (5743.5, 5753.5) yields 0.96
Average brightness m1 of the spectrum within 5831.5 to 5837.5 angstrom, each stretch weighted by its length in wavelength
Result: 21.8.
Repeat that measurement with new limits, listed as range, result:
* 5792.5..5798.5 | 21.4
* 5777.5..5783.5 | 19.4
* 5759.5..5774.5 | 21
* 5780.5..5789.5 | 19.1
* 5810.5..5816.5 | 21.2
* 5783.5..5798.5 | 20.2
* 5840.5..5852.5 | 21.4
